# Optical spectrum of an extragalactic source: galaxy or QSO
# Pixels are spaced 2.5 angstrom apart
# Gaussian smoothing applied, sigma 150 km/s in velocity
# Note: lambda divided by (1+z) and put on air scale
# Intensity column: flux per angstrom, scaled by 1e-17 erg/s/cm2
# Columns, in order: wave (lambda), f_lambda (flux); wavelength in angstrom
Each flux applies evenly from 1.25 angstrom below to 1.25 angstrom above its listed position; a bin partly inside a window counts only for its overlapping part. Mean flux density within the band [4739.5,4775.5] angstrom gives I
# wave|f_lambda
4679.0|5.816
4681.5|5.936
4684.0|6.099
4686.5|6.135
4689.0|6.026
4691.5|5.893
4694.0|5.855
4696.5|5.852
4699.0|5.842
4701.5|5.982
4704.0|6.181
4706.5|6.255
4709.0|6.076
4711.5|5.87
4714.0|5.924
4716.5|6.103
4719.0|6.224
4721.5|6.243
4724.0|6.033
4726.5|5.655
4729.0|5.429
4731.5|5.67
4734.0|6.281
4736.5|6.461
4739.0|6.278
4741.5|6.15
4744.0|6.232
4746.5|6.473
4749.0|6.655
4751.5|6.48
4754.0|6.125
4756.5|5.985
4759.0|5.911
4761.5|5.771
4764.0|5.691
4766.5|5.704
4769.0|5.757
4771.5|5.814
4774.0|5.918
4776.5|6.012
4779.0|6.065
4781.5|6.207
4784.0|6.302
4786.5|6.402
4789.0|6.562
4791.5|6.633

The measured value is 6.05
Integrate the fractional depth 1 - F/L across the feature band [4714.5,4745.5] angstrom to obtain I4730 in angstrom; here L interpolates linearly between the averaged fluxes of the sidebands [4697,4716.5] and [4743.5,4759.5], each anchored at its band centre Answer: 0.5 angstrom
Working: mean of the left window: 6.02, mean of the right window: 6.28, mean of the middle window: 6.06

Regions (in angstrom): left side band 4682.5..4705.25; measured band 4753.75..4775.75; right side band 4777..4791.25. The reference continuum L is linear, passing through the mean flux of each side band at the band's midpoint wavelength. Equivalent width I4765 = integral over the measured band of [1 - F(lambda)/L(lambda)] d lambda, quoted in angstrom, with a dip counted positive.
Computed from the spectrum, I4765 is 1.41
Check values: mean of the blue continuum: 5.98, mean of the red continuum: 6.31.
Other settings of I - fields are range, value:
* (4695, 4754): 6.1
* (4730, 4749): 6.24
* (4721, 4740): 5.99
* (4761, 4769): 5.72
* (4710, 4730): 5.94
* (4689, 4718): 5.99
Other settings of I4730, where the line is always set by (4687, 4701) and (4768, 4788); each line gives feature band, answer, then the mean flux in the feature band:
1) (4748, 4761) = -0.4 angstrom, 6.2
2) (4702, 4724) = -0.6 angstrom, 6.1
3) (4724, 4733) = 0.5 angstrom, 5.67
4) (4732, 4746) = -0.6 angstrom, 6.26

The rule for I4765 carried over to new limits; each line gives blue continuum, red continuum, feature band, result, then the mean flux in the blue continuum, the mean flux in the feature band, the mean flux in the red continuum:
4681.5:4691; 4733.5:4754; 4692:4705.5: 0.38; 6.05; 5.95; 6.36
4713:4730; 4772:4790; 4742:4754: -0.69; 5.95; 6.41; 6.19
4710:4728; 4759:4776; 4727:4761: -1.44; 6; 6.14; 5.8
